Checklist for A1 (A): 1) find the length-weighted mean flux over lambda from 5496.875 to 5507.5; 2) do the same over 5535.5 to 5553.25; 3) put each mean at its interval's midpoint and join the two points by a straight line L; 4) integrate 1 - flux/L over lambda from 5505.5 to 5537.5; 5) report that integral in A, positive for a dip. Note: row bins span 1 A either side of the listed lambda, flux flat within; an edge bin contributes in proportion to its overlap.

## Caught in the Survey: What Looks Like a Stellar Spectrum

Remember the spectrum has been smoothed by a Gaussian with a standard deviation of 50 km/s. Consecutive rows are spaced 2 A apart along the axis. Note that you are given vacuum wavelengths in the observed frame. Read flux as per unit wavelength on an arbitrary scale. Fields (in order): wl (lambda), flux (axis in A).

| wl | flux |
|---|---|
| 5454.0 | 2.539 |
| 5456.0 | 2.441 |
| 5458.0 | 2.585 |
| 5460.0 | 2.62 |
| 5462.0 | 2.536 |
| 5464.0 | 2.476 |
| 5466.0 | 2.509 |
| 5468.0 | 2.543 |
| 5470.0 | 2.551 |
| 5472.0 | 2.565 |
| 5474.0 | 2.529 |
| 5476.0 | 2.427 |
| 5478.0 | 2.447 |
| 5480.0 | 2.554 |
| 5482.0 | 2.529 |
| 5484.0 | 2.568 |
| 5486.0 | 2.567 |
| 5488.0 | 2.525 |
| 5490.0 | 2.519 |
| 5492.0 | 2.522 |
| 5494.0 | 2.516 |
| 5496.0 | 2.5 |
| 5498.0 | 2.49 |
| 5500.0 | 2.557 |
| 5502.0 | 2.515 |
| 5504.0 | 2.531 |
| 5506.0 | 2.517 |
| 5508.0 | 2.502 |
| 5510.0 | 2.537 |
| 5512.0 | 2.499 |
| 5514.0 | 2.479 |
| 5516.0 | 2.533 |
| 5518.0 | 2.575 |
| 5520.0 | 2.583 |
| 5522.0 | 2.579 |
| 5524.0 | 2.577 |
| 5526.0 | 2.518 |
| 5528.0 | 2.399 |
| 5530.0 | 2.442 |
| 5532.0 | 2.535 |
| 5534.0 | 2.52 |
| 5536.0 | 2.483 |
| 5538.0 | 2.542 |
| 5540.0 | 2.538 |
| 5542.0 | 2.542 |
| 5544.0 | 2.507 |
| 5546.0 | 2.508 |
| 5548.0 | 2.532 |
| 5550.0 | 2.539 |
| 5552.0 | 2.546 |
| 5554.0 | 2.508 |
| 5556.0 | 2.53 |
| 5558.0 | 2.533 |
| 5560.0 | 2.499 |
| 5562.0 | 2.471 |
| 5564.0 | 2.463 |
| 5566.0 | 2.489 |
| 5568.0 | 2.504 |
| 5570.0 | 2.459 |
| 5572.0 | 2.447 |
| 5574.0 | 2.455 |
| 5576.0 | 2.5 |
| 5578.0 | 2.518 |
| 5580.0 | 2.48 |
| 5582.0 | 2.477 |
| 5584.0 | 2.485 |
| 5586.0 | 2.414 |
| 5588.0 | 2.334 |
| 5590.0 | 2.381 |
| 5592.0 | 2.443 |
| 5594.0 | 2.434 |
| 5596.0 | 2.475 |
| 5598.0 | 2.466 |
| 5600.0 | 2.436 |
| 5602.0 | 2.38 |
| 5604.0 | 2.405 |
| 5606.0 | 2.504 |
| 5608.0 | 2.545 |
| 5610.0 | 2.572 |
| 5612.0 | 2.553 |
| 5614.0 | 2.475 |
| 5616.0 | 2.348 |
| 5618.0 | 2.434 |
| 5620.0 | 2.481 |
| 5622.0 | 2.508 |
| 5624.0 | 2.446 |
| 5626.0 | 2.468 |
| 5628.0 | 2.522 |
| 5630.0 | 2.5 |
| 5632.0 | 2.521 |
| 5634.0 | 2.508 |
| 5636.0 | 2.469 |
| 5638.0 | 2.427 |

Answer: 0.1 A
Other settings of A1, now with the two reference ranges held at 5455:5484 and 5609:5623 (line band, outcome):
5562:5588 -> 0.26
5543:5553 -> -0.10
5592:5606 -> 0.27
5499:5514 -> -0.04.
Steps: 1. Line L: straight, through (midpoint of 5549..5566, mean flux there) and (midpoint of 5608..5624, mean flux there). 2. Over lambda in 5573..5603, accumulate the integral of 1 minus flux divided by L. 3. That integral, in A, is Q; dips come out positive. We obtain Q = 0.61 A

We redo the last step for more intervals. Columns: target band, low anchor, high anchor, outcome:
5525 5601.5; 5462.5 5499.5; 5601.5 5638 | 0.4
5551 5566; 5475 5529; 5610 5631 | 0.0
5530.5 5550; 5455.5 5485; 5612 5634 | -0.1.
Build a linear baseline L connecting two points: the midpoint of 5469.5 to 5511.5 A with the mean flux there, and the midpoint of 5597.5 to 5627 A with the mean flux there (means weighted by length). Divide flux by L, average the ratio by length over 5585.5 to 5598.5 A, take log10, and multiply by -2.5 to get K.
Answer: 0.03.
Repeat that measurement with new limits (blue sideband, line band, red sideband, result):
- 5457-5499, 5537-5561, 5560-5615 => -0.02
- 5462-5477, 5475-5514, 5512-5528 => 0.00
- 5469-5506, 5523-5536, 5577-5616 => 0.00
